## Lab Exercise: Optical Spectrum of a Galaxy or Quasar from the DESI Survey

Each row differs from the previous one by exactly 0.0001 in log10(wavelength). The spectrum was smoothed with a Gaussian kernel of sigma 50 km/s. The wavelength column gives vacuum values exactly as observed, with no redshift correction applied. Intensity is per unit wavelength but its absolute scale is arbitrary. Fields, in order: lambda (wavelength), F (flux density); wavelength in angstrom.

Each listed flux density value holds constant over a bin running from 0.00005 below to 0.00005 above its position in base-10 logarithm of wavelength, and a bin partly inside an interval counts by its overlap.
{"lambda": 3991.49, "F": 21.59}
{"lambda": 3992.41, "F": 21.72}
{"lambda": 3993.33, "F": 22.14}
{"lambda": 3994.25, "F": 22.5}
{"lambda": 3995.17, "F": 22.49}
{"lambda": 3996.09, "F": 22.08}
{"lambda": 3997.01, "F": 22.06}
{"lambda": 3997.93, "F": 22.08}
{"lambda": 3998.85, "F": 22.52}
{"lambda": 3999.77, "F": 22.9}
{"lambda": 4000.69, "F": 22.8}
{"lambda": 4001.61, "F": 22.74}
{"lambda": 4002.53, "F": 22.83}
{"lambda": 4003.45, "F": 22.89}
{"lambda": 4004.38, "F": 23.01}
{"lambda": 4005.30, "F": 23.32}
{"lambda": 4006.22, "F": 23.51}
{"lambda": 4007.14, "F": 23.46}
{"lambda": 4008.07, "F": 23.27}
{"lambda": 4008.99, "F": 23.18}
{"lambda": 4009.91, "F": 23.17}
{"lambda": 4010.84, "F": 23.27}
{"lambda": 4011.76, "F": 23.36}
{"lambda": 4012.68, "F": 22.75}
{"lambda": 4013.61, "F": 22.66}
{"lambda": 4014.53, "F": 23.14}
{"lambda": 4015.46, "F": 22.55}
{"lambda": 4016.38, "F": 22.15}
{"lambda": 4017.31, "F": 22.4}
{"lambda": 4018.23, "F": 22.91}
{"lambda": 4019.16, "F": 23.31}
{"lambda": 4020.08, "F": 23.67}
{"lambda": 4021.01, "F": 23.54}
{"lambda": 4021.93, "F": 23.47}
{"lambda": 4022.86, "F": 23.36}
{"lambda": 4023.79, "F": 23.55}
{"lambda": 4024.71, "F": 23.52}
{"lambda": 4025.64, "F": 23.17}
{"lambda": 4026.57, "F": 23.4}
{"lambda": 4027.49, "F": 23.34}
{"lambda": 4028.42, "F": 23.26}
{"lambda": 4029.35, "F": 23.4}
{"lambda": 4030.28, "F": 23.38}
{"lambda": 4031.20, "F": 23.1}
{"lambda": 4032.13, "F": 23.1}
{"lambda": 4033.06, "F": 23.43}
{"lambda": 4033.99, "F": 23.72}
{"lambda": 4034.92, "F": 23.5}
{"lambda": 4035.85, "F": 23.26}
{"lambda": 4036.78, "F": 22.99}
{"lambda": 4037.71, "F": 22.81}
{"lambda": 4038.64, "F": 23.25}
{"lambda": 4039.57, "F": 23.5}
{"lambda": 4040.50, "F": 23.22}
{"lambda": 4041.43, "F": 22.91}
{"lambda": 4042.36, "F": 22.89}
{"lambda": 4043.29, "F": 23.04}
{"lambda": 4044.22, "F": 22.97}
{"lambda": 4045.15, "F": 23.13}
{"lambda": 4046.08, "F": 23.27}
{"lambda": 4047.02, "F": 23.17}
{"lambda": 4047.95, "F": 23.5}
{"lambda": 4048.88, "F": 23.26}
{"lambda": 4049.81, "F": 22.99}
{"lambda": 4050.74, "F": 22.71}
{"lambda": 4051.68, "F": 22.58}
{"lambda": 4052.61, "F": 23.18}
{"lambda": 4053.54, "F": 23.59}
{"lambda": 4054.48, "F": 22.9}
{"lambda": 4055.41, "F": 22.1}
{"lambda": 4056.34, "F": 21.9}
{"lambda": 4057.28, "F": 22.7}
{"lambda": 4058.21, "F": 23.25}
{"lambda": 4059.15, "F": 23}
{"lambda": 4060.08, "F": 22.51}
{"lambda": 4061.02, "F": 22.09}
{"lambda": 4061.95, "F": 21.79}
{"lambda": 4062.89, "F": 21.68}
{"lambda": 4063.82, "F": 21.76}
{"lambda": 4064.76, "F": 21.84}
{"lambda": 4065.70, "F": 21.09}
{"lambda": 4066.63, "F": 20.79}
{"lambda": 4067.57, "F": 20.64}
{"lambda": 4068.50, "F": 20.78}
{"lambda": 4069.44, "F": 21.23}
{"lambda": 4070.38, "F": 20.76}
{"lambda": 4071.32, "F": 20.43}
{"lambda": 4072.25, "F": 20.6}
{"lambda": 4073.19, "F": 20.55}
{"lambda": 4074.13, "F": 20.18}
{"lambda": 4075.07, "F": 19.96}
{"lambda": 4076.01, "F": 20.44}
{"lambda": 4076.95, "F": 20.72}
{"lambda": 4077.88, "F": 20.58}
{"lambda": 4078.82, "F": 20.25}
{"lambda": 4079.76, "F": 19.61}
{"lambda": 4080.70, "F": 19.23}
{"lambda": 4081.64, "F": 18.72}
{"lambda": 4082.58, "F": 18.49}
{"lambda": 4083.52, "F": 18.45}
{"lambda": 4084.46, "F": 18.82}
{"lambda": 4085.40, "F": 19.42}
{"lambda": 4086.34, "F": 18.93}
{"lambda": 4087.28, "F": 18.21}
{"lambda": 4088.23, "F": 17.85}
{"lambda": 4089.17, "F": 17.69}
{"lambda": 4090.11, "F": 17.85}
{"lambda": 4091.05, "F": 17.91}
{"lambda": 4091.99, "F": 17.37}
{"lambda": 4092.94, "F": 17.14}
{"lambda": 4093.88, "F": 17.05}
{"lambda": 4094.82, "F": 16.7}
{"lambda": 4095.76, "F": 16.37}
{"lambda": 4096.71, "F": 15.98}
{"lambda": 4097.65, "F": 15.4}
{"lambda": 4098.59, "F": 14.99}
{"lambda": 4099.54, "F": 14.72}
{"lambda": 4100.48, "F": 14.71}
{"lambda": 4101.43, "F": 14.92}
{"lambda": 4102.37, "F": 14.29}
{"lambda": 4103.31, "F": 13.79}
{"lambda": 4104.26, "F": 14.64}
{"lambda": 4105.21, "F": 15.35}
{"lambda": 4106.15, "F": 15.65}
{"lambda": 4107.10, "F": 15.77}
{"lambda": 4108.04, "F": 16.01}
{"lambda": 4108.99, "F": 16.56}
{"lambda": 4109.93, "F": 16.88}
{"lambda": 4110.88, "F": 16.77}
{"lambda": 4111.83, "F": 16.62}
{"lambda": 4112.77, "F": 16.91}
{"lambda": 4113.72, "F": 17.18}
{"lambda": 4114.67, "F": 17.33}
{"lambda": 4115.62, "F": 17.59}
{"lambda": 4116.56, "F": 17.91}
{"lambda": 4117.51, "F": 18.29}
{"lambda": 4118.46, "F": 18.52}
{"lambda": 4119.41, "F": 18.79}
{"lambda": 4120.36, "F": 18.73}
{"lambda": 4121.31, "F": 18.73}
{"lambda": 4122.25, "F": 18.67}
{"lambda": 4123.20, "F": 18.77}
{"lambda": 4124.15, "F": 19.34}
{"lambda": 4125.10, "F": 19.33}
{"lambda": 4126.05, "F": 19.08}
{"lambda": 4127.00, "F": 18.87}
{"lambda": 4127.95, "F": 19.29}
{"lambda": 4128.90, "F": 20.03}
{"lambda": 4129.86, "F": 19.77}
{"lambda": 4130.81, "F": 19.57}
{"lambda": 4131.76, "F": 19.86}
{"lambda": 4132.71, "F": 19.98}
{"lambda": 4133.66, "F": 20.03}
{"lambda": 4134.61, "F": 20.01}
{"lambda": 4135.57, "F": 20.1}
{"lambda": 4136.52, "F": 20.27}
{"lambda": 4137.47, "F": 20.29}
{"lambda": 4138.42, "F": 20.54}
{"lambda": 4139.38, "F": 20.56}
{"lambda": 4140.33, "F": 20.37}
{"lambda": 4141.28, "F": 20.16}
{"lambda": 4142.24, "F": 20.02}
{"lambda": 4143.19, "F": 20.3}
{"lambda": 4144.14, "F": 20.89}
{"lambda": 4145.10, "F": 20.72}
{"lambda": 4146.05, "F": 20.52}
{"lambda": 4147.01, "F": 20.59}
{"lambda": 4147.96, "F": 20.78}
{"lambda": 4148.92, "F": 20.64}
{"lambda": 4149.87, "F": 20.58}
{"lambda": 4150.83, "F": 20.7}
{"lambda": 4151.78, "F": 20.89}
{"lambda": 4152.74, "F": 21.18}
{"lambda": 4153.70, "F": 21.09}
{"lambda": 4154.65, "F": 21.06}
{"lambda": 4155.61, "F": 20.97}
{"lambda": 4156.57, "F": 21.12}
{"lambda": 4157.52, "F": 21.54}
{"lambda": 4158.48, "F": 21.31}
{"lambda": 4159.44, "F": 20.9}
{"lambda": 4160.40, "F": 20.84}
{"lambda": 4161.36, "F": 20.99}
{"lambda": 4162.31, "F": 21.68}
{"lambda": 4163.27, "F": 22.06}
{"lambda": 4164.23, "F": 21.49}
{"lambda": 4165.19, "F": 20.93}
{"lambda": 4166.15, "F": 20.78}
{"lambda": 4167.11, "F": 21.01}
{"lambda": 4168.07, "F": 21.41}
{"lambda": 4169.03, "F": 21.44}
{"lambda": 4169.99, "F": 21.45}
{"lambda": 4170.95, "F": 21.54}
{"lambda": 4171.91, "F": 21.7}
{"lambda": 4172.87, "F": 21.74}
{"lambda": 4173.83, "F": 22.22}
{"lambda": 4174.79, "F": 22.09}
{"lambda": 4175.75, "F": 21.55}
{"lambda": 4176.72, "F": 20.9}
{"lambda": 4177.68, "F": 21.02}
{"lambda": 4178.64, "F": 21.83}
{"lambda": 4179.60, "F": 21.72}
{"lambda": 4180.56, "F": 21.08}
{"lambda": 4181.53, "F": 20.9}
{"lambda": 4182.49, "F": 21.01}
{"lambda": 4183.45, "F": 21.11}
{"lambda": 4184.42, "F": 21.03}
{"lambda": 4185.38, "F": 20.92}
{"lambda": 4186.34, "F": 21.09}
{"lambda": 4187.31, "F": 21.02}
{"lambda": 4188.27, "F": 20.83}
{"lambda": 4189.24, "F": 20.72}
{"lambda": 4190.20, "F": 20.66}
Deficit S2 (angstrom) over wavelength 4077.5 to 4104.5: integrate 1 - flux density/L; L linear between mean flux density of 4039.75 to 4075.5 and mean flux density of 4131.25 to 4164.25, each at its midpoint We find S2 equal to 5.5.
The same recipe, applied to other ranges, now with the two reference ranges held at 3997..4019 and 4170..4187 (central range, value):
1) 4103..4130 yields 5.29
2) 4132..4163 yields 1.39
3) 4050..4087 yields 2.21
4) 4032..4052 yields -0.49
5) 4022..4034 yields -0.34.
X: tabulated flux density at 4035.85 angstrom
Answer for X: 23.26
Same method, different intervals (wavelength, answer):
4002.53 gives 22.83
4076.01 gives 20.44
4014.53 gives 23.14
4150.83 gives 20.7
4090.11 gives 17.85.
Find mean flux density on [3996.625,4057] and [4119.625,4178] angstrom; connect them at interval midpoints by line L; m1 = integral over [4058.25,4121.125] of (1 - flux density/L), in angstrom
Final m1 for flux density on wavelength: 9.8 angstrom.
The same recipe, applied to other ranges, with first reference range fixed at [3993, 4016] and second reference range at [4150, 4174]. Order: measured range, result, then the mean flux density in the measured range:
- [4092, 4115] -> 6.2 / 15.9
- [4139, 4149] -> 0.4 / 20.5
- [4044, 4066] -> -0.3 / 22.6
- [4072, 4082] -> 0.9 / 20.1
